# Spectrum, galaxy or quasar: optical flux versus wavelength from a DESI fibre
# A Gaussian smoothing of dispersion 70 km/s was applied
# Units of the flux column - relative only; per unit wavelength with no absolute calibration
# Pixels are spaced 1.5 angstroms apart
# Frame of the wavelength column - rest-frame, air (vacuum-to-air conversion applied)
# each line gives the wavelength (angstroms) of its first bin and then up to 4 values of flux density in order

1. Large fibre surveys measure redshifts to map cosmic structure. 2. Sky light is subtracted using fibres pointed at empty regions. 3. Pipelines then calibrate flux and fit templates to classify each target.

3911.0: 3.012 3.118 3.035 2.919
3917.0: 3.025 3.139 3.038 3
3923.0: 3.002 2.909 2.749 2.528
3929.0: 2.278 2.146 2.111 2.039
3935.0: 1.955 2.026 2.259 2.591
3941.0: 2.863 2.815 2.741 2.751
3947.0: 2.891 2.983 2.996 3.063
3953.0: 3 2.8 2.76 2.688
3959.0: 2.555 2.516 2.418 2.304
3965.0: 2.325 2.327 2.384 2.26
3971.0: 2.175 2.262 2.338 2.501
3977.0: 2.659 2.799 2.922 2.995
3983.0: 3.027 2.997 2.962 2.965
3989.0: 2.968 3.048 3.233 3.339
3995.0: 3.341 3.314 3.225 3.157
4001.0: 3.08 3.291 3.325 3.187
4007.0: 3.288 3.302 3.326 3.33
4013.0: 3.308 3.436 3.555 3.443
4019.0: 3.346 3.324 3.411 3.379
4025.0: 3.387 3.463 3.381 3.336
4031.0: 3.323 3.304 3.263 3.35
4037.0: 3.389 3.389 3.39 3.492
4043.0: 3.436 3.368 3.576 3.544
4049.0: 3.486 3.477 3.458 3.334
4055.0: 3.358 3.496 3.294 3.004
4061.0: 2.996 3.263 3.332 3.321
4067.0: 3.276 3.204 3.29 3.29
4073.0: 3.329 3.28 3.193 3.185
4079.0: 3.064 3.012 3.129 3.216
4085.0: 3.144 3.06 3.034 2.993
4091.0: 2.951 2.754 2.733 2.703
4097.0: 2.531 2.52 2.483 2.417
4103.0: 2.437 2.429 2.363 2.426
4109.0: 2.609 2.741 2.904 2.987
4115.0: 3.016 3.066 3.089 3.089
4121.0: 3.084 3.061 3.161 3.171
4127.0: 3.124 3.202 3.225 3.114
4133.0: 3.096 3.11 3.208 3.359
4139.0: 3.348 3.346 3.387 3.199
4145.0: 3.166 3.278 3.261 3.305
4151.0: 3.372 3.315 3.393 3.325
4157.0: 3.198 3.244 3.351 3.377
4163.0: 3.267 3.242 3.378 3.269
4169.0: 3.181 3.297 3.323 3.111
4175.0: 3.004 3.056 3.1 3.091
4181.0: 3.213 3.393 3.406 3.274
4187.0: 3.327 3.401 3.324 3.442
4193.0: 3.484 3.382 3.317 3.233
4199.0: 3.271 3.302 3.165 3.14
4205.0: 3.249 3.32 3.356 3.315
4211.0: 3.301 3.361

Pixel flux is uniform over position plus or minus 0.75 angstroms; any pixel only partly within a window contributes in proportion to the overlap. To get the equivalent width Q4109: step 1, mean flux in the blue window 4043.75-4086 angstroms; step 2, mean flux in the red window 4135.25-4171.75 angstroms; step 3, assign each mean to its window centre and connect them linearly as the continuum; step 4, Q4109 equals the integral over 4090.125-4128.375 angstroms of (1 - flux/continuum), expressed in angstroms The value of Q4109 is 5.7 angstroms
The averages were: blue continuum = 3.28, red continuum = 3.29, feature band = 2.8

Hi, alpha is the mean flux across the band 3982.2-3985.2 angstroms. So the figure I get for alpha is 3.01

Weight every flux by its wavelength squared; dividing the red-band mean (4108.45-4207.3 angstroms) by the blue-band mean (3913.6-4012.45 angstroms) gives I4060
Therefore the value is 1.3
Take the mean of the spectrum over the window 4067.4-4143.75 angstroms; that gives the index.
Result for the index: 3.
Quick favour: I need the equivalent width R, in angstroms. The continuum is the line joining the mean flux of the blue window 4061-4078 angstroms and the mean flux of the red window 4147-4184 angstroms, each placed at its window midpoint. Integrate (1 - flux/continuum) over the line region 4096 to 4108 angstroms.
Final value 2.95 angstroms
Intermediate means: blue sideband 3.26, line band 2.46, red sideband 3.26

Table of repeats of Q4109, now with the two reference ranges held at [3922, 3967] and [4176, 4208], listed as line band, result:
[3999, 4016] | -3.2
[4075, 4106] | 1.6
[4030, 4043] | -2.4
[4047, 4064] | -2.6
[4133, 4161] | -1.1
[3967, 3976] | 1.2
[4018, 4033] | -3.0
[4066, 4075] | -1.0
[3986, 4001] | -2.4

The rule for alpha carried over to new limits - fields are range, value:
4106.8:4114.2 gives 2.73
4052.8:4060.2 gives 3.3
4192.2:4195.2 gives 3.43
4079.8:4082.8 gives 3.07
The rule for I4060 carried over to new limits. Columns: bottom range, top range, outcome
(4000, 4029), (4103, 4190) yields 1.01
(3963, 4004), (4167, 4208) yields 1.27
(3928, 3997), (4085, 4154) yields 1.21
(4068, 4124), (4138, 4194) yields 1.17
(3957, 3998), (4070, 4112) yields 1.10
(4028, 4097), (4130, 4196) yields 1.06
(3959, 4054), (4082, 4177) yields 1.04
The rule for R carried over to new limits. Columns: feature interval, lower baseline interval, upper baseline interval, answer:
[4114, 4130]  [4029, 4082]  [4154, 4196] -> 0.90 angstroms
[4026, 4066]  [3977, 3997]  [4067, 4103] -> -4.77 angstroms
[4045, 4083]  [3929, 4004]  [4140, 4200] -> -3.81 angstroms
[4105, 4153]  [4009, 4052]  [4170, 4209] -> 3.23 angstroms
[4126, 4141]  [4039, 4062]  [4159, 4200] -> 0.47 angstroms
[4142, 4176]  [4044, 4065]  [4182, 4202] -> 0.80 angstroms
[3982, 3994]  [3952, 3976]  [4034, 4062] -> -1.41 angstroms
